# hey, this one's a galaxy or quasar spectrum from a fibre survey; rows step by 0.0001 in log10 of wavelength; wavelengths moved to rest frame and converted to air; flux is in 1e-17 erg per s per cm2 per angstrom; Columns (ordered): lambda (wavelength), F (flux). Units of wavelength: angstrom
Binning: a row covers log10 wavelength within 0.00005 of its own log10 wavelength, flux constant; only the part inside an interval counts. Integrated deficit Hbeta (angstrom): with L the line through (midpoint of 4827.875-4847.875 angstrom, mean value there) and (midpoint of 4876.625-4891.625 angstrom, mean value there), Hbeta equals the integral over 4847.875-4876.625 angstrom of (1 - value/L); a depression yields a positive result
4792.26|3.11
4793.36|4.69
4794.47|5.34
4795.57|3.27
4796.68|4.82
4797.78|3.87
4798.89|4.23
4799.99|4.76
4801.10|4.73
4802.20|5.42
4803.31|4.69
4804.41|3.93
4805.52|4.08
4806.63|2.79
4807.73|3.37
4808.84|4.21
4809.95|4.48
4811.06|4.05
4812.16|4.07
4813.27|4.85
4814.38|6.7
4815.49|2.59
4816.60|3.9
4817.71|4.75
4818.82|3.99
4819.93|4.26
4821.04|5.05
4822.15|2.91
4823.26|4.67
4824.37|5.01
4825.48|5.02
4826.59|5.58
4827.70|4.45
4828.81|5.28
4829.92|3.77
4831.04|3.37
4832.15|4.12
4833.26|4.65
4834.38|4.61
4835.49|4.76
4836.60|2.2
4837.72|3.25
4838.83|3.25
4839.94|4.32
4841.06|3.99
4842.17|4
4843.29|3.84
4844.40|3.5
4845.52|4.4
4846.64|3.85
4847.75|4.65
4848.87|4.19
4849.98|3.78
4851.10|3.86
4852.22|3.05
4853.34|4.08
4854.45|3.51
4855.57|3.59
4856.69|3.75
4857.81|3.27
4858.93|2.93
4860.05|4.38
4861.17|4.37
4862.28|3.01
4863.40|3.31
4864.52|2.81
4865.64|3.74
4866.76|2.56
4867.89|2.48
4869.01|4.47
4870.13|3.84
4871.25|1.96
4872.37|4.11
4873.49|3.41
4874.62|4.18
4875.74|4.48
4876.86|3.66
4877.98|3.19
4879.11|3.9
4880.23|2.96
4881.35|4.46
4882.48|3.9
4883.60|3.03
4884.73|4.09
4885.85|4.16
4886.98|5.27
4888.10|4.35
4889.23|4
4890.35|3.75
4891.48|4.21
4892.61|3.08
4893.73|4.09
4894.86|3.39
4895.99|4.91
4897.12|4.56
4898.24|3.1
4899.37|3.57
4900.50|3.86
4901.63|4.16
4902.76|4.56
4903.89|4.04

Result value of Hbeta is 2.7 angstrom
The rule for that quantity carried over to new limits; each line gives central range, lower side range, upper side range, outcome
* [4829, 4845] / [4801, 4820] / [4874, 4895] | 1.0 angstrom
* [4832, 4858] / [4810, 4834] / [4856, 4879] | 0.7 angstrom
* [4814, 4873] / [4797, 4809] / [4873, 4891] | 2.3 angstrom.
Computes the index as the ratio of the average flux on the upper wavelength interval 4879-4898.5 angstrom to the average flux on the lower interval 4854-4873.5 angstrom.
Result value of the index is 1.16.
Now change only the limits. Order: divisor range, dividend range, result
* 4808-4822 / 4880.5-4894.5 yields 0.92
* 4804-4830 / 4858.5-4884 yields 0.82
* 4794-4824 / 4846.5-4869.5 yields 0.84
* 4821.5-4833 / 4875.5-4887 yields 0.87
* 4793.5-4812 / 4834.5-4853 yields 0.90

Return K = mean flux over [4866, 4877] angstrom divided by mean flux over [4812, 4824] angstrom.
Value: 0.8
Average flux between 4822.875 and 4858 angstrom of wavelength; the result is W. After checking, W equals 4.06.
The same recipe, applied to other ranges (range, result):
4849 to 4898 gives 3.72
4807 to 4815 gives 4.48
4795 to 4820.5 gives 4.25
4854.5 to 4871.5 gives 3.39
